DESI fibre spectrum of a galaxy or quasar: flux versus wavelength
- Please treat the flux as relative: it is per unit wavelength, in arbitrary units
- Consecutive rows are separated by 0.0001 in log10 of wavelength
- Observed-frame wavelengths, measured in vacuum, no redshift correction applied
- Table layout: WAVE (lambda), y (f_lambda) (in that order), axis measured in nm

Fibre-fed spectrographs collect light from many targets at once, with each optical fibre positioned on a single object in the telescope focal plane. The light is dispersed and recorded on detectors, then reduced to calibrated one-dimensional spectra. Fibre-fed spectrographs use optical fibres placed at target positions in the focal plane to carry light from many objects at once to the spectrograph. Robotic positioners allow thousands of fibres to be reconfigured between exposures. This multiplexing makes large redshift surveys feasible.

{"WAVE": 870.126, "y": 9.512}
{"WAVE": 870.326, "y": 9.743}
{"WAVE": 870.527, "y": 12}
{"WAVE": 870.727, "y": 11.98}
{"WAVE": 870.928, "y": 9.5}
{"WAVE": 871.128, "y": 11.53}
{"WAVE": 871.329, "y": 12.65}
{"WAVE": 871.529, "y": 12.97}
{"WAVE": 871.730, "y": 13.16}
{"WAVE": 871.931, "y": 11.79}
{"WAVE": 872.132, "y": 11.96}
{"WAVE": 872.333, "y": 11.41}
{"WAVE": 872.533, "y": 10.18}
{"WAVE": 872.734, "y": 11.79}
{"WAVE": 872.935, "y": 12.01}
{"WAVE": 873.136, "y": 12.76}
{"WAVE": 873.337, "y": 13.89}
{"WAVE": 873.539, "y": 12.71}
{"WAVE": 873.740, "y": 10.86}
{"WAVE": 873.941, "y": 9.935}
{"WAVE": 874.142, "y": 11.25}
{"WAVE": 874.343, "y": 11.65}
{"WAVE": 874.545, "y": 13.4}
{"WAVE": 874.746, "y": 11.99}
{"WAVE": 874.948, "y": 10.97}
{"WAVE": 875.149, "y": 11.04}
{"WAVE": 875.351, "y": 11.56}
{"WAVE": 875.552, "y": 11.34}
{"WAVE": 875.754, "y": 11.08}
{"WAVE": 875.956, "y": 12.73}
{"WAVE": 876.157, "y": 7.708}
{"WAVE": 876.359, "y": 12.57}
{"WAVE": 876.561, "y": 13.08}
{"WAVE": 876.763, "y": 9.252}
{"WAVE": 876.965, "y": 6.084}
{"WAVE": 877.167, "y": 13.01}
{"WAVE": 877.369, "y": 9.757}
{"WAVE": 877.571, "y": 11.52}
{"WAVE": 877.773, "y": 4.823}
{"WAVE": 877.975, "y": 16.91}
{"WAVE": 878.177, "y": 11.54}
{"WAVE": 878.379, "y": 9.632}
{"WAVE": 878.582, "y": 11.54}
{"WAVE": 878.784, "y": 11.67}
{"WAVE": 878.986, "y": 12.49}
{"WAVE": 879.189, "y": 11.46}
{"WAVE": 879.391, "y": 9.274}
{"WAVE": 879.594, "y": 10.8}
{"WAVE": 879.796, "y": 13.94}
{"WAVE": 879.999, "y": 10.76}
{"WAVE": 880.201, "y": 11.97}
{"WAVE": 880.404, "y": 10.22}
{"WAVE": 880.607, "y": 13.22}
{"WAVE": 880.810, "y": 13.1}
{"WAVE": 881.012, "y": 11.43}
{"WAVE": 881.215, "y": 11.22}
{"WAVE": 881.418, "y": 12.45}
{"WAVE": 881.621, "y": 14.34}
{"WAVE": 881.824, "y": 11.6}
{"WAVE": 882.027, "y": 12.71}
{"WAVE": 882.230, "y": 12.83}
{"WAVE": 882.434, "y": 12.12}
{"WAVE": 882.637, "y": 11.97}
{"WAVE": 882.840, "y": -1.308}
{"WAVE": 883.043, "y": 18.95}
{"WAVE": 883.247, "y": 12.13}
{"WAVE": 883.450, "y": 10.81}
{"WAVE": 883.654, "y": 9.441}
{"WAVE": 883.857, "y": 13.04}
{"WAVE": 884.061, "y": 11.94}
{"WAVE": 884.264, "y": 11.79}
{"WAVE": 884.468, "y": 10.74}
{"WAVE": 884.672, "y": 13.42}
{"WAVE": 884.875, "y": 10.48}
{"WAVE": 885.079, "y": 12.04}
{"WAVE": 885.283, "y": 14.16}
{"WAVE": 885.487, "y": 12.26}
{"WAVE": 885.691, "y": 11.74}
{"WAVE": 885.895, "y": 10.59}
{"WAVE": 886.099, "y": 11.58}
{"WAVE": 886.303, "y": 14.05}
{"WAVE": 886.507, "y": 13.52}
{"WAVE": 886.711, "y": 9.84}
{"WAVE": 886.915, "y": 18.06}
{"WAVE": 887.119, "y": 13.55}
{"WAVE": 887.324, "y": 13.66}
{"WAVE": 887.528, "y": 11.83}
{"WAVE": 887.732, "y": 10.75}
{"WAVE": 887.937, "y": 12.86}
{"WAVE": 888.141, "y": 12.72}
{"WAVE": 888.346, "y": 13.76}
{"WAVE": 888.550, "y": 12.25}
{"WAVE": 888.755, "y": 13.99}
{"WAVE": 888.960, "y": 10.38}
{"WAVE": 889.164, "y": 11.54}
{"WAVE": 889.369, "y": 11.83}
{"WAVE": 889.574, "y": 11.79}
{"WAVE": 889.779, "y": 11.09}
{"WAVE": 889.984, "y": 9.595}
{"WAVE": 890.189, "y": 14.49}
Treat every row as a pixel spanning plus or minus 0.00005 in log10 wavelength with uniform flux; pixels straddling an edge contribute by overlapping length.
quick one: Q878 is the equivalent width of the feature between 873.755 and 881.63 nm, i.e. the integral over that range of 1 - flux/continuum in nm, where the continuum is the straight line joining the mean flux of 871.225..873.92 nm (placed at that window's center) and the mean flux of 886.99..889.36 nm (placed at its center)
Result 0.59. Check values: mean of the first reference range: 12.1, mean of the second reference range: 12.5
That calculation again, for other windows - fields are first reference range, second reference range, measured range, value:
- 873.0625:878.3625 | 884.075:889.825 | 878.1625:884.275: 0.11 nm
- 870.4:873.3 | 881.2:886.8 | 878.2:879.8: 0.09 nm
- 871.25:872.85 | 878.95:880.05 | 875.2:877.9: 0.28 nm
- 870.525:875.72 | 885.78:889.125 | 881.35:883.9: 0.16 nm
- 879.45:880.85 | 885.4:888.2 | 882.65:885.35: 0.22 nm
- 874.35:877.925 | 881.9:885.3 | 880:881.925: -0.14 nm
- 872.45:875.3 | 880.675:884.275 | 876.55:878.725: 0.22 nm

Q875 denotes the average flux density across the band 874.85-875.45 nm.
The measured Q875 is 11.2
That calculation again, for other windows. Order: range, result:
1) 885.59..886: 11.2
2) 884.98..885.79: 12.5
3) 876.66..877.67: 9.93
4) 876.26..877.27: 10.8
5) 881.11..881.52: 11.8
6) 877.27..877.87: 8.72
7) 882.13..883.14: 10.9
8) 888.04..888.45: 13.2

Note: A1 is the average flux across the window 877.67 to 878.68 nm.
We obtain 10.9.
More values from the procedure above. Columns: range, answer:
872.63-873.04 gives 11.9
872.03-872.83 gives 11.3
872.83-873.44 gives 12.9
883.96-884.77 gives 12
